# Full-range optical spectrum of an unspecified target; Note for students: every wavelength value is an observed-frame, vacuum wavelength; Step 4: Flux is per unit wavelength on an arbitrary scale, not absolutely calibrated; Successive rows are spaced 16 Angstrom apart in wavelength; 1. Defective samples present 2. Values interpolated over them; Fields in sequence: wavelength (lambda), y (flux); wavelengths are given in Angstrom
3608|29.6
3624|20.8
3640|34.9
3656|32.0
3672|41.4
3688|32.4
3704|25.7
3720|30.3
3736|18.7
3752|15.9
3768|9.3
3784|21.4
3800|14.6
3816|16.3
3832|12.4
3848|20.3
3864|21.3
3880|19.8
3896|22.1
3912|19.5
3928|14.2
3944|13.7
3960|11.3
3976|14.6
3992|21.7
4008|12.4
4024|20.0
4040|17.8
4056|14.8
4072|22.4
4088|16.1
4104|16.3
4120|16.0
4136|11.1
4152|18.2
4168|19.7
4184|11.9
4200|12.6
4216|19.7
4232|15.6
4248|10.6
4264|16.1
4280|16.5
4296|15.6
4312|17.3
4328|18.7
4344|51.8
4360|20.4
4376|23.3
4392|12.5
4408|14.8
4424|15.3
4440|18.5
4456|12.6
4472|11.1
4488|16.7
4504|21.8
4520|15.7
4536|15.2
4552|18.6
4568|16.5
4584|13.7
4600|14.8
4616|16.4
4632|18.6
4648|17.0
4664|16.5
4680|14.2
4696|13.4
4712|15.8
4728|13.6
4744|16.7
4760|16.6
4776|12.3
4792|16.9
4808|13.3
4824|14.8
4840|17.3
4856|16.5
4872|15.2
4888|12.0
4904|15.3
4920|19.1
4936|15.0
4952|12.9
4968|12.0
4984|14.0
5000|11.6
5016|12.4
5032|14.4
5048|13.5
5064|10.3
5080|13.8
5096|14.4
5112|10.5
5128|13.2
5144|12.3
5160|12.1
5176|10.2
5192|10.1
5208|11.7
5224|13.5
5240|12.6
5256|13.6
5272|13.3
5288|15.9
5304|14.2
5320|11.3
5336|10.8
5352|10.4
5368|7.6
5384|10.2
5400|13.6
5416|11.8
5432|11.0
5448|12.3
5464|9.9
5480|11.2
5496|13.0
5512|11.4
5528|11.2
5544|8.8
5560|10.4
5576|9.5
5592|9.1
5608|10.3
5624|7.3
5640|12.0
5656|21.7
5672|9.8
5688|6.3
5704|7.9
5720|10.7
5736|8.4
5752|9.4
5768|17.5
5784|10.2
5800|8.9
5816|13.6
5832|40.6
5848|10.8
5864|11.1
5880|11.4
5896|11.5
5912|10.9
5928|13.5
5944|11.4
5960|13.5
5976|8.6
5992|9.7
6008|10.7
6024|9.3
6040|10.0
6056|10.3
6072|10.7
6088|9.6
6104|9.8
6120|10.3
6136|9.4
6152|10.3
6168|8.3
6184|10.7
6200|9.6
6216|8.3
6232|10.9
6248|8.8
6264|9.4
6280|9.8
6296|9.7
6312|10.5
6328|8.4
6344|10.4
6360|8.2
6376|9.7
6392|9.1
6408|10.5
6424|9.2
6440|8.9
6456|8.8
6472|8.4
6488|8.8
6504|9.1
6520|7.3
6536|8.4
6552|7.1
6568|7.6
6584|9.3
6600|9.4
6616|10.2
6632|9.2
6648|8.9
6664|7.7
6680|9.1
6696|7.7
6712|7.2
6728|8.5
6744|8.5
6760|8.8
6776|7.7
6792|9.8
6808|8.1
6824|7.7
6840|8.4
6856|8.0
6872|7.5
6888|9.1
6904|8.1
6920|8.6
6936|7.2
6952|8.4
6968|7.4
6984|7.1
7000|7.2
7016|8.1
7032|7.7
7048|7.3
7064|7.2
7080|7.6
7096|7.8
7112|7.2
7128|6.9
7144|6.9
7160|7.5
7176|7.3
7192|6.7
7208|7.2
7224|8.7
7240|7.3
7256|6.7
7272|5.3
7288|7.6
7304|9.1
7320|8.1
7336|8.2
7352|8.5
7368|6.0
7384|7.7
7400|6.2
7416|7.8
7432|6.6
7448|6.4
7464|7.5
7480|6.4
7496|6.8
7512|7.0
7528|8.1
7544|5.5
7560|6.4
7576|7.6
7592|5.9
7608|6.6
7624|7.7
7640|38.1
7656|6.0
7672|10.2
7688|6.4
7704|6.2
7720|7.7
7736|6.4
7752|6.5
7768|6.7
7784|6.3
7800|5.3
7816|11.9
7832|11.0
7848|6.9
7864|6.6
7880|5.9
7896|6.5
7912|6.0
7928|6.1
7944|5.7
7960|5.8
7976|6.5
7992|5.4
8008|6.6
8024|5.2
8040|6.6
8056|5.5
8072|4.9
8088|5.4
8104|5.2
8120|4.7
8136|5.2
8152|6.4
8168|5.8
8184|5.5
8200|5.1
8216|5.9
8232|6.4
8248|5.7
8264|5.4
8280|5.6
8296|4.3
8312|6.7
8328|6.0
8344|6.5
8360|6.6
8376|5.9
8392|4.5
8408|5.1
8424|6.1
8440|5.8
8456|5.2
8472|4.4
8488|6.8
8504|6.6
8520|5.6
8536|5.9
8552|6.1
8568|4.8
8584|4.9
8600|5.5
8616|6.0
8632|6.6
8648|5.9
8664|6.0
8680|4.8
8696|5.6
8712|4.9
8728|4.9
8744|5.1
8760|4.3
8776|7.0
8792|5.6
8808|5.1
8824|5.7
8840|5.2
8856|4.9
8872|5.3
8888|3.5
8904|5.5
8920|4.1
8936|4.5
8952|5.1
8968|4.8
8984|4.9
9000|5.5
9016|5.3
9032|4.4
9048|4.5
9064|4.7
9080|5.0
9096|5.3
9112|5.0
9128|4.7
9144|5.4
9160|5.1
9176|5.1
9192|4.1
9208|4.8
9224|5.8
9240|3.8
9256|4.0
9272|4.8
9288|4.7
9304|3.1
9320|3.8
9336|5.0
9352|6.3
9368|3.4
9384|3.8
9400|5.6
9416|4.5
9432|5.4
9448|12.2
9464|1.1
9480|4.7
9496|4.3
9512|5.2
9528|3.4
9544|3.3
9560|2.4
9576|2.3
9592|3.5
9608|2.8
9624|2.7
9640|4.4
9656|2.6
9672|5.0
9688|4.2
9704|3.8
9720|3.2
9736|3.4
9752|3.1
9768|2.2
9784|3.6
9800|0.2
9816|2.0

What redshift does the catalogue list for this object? 0.16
